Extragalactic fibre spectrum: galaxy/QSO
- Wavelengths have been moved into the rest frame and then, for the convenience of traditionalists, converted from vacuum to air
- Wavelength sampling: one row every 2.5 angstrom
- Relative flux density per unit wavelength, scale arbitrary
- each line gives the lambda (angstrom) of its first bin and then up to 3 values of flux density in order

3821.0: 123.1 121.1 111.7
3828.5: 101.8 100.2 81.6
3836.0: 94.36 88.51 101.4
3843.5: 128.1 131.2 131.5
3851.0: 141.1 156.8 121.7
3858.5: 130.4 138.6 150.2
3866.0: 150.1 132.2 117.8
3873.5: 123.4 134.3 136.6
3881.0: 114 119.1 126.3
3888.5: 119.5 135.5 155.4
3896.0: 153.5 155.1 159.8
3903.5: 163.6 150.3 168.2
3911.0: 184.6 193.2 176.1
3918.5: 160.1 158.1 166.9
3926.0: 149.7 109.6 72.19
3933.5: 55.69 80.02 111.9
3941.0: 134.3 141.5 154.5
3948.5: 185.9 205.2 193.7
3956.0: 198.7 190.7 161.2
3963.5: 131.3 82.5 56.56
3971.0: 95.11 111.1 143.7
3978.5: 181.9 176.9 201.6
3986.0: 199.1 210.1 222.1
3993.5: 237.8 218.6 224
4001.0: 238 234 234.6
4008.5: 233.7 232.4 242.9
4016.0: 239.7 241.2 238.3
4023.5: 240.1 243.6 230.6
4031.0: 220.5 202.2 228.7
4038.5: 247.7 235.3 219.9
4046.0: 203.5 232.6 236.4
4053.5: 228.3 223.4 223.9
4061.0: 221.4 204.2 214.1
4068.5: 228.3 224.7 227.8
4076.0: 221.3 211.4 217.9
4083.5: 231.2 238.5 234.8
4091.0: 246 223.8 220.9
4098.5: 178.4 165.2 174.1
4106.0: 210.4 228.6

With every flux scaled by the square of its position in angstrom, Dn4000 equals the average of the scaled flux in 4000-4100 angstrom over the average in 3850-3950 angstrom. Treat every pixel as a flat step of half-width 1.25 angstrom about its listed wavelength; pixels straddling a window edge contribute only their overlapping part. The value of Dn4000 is 1.75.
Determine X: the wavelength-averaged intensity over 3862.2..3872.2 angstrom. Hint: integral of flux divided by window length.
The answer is 138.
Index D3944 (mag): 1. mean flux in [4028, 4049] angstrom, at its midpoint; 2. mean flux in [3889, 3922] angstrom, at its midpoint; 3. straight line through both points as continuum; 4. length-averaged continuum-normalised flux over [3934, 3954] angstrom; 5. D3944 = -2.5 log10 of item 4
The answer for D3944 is 0.232 mag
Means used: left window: 162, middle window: 146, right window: 224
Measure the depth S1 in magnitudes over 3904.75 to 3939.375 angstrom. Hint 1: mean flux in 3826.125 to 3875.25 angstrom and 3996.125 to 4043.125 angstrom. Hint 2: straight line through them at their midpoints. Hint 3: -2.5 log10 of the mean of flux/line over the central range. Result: 0.20 mag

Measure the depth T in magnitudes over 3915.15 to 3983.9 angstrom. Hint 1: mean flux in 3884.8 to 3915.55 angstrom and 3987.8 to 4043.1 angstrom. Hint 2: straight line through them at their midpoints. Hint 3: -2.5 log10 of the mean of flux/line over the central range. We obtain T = 0.31 mag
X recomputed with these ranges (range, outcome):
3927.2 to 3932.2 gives 91.7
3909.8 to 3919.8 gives 178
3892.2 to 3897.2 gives 154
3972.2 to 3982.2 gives 153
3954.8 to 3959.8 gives 194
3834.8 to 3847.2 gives 109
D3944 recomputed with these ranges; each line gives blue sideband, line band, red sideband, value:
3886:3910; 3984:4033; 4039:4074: -0.14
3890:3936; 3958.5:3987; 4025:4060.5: 0.28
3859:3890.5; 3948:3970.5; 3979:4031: 0.24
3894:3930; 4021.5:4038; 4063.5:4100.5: -0.14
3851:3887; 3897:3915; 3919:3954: -0.24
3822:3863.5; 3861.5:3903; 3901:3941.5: -0.06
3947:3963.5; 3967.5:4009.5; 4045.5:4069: 0.04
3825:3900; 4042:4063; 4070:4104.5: -0.11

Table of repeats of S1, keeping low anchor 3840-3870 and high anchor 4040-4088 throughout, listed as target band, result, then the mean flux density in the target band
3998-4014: -0.178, 234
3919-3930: 0.131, 145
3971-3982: 0.264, 146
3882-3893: 0.170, 127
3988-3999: -0.155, 223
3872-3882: 0.134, 127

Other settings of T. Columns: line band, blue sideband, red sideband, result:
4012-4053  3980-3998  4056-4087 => -0.072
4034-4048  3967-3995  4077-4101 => -0.155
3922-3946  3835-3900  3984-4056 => 0.434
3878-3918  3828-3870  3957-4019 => -0.033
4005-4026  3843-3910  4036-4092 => -0.171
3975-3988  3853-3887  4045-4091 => 0.006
